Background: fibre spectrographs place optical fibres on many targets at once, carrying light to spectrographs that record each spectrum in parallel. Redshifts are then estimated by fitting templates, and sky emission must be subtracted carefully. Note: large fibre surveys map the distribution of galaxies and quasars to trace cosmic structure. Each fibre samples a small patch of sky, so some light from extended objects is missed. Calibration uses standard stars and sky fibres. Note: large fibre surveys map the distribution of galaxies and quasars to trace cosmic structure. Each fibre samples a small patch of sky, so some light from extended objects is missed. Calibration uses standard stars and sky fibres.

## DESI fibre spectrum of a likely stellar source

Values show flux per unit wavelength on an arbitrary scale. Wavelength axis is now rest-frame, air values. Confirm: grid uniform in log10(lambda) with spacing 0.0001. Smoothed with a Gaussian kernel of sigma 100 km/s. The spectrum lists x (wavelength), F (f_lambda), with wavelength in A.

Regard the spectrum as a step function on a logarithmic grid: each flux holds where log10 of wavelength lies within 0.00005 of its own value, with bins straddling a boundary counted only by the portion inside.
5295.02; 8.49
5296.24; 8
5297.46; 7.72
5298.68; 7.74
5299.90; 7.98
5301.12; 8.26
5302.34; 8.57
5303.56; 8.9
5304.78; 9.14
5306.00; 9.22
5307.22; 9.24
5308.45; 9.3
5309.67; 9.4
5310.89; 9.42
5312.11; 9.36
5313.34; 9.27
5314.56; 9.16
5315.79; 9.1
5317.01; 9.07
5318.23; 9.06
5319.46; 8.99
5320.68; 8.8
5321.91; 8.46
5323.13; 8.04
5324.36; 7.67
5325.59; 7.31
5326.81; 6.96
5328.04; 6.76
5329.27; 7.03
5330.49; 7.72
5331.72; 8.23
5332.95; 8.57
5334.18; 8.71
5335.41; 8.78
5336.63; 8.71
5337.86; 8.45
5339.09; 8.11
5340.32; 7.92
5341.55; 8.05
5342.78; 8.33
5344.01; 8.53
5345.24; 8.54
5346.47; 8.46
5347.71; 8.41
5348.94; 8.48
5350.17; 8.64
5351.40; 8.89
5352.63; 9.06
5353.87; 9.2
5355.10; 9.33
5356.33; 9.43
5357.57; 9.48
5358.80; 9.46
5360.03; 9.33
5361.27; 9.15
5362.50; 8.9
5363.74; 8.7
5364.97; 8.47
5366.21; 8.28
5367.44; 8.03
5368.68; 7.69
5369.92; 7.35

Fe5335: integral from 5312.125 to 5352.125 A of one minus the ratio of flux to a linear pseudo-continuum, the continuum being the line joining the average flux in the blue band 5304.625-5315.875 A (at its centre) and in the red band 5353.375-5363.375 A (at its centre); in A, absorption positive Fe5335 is 3.90 A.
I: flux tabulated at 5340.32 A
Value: 7.92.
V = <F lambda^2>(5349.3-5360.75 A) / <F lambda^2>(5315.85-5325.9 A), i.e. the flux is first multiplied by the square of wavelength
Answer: 1.1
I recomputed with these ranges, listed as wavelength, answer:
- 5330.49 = 7.72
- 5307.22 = 9.24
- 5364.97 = 8.47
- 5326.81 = 6.96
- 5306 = 9.22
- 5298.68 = 7.74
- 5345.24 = 8.54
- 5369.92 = 7.35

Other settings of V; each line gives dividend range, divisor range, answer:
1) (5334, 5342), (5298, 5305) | 1.01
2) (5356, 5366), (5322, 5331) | 1.24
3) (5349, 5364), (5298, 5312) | 1.05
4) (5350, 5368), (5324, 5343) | 1.14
